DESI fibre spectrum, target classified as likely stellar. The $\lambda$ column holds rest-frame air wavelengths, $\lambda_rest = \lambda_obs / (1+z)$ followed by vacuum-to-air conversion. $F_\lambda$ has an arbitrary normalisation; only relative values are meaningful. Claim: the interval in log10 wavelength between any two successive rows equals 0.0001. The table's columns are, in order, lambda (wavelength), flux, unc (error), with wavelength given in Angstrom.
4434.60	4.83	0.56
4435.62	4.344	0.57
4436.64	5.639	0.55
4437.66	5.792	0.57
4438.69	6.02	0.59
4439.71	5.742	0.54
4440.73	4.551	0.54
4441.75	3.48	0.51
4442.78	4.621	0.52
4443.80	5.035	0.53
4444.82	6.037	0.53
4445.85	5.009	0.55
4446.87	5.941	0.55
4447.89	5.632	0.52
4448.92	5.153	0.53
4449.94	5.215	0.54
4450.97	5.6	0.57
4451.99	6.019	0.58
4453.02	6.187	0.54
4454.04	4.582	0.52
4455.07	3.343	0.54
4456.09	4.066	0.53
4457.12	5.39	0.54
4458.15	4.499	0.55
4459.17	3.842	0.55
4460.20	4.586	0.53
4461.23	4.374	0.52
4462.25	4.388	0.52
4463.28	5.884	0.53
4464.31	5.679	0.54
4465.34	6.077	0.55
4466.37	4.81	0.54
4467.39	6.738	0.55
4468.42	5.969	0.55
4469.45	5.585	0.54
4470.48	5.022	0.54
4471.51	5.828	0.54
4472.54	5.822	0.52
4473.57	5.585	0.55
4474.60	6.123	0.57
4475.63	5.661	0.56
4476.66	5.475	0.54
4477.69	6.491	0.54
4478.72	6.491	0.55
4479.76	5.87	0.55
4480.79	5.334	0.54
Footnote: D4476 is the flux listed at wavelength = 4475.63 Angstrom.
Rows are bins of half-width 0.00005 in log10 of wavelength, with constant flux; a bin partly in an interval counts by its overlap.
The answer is 5.661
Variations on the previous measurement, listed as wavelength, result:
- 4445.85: 5.009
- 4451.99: 6.019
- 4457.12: 5.39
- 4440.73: 4.551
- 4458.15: 4.499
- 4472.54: 5.822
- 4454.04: 4.582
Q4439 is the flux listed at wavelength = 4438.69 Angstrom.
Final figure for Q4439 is 6.02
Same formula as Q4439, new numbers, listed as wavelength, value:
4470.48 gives 5.022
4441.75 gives 3.48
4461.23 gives 4.374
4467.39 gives 6.738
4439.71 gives 5.742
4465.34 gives 6.077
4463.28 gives 5.884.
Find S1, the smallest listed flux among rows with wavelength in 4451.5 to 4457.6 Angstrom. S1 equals 3.343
